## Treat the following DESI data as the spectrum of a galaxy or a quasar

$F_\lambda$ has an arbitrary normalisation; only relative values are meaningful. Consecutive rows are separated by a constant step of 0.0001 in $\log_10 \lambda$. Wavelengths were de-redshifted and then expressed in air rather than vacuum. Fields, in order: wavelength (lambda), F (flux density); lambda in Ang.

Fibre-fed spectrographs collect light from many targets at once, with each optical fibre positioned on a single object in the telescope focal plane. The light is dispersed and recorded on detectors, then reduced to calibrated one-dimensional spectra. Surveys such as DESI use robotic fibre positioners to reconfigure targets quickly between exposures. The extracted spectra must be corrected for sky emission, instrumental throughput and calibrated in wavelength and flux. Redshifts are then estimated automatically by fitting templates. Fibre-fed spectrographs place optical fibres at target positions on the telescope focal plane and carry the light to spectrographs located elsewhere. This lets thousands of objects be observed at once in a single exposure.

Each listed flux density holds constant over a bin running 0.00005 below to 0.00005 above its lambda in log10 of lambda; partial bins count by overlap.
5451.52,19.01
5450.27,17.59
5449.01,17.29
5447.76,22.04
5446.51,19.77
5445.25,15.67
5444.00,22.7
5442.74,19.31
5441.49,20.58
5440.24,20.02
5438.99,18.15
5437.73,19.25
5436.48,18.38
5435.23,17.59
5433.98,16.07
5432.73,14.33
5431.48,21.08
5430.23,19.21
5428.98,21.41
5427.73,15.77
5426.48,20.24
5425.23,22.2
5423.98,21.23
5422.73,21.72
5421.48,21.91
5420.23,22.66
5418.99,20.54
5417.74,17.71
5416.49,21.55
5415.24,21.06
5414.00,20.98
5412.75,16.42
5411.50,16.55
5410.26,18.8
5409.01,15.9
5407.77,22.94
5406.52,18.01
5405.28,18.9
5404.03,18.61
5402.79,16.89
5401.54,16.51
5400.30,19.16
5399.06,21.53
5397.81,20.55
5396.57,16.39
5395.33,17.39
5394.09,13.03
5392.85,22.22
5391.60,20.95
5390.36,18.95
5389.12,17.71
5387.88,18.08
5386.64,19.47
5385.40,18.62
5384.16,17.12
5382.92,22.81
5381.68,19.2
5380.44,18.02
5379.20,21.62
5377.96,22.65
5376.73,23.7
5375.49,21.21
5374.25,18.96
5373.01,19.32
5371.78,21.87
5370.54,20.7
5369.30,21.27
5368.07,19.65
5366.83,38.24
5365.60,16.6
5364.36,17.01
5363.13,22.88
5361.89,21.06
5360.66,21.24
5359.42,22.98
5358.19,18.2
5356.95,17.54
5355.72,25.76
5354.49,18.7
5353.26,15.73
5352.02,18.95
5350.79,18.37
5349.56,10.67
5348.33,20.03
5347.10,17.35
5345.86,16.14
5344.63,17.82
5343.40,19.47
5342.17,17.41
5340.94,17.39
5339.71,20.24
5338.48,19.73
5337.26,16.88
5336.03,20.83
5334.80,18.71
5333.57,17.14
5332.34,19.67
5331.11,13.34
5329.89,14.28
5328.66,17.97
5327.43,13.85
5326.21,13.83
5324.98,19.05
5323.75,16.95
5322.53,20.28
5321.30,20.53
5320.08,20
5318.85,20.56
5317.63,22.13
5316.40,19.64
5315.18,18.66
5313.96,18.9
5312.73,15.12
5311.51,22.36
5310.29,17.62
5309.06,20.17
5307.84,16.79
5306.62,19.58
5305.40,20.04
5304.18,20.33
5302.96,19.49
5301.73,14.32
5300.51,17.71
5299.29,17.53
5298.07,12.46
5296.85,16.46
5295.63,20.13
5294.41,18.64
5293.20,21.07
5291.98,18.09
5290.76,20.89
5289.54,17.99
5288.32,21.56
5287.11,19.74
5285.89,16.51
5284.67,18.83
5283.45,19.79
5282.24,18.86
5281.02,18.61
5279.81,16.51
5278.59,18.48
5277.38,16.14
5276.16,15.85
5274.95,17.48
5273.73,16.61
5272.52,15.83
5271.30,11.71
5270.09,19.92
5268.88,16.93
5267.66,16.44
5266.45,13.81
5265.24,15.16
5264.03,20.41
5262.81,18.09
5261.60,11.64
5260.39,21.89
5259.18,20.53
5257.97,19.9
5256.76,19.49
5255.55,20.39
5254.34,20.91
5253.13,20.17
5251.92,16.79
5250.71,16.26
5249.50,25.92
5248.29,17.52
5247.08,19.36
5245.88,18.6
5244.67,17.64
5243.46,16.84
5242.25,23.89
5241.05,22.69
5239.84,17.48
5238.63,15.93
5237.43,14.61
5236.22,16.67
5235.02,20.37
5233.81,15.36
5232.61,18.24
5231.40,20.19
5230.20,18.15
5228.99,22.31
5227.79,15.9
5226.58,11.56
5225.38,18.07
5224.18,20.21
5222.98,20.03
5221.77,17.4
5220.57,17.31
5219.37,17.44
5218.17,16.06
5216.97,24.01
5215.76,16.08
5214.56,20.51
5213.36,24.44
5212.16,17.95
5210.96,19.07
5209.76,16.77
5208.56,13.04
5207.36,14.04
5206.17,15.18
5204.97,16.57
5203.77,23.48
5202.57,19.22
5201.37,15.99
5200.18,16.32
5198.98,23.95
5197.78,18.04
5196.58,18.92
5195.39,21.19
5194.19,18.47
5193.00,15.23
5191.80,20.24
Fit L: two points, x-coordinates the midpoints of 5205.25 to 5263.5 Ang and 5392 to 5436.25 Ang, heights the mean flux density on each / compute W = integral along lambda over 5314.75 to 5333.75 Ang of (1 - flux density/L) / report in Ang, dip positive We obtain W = 0.7 Ang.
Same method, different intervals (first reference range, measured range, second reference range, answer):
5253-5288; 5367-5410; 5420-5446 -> -1.38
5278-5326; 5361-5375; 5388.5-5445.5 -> -1.94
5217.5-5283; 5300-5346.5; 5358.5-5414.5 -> 1.66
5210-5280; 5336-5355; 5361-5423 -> 1.57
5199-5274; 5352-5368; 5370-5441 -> -1.80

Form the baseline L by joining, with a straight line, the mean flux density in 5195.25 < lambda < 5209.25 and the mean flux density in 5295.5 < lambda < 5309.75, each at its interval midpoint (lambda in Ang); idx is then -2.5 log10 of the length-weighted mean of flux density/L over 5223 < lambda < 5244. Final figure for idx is -0.02 mag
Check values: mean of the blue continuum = 17.9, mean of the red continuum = 17.8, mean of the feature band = 18.2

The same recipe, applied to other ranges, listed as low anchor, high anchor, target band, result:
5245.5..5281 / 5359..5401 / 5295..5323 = 0.01 mag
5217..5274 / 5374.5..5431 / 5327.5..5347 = 0.07 mag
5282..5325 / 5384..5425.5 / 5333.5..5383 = -0.05 mag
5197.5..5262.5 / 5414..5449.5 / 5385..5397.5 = 0.06 mag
